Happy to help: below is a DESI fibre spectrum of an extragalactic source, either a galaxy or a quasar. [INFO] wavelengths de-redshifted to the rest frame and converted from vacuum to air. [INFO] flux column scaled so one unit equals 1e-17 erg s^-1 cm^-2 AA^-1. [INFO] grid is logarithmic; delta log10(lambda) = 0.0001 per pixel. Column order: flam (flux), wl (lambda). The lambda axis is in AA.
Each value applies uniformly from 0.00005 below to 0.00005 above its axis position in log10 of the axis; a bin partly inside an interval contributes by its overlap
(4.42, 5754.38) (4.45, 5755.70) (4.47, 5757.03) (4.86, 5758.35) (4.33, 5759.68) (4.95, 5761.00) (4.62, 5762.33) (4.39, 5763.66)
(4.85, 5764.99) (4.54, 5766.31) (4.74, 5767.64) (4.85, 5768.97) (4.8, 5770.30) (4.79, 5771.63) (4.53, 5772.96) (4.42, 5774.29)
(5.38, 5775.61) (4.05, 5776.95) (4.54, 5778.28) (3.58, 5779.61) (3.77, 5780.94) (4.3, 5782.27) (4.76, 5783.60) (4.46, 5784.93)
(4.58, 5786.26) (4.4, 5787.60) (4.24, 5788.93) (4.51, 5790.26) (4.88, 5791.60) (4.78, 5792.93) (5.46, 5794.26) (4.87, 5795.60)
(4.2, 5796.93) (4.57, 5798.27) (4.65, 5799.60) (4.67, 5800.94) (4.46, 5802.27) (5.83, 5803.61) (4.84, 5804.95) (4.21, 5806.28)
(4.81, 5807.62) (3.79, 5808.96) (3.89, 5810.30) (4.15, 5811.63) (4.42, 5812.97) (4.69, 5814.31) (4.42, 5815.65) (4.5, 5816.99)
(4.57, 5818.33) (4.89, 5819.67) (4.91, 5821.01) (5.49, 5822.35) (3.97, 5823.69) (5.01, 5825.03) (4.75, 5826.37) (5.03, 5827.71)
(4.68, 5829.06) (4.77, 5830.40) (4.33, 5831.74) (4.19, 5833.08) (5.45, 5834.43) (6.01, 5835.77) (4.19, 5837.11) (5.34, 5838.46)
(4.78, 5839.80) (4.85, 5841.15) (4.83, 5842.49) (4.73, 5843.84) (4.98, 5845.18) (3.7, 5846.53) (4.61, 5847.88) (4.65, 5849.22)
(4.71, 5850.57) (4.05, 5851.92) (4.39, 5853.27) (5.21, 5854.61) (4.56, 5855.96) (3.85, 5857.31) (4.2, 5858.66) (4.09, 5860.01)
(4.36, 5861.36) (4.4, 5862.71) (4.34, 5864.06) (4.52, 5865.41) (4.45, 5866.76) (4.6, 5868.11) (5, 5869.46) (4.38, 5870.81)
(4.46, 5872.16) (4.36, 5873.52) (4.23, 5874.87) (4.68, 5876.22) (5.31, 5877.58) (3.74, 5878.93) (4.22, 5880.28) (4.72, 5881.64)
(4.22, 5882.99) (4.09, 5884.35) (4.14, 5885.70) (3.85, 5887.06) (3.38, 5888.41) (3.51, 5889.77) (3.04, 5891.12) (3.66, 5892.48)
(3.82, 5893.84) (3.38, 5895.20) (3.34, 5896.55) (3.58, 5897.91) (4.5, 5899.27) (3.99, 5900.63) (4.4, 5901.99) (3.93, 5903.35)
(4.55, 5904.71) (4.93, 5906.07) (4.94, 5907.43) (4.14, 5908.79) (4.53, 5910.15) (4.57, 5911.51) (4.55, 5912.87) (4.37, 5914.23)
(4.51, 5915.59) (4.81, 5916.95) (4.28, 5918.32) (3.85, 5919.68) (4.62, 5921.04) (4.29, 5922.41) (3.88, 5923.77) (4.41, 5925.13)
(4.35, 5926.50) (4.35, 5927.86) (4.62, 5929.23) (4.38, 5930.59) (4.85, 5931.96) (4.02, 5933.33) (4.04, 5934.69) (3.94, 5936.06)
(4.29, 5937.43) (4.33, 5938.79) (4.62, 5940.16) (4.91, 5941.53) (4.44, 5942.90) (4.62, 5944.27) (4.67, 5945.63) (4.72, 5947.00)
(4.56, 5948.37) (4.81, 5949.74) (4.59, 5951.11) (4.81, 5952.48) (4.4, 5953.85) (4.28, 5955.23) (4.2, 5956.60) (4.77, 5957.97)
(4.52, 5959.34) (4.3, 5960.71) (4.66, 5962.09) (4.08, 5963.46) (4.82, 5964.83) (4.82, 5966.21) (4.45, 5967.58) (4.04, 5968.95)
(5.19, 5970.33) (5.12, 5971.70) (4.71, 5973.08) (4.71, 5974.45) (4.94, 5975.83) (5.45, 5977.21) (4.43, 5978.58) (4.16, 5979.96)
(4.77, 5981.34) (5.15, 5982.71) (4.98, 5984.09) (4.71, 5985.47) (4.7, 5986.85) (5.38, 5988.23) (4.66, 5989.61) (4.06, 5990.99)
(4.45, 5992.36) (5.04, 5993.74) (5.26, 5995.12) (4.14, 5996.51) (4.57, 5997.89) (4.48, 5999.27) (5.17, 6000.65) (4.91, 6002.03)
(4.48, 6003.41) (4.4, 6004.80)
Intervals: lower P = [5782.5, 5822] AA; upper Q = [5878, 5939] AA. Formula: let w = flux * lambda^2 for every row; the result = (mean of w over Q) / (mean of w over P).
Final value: 0.9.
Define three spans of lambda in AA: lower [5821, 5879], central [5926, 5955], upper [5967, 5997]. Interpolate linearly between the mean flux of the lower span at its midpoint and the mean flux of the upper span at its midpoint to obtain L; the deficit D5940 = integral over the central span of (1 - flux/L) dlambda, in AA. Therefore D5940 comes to 1.4 AA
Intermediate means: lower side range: 4.62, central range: 4.49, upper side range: 4.75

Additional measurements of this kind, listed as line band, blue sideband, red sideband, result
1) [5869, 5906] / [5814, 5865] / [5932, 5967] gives 3.9 AA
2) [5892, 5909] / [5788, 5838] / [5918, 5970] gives 1.6 AA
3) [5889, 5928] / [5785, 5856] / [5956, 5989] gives 4.3 AA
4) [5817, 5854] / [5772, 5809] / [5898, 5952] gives -1.7 AA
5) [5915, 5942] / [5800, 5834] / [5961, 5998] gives 1.9 AA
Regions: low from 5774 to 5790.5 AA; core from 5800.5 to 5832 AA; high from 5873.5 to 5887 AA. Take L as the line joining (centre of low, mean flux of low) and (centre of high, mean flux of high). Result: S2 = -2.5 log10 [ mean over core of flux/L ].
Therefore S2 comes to -0.06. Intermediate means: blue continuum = 4.38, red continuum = 4.35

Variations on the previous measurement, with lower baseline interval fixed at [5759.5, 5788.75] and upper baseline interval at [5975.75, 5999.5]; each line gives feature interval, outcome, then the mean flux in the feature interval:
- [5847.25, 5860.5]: 0.041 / 4.44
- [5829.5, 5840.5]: -0.067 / 4.88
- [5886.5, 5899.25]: 0.290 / 3.56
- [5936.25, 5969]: 0.041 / 4.53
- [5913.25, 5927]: 0.080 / 4.34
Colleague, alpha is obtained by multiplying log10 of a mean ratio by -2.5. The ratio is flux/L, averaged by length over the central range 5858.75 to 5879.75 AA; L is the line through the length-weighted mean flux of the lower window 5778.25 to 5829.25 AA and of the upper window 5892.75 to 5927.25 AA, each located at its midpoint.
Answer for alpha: -0.02 mag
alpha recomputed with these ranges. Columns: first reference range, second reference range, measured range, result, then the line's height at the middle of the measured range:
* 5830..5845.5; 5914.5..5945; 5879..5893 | 0.19 mag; 4.62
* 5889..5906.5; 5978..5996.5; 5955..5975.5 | -0.02 mag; 4.52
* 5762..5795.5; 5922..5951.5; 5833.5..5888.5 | 0.00 mag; 4.5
